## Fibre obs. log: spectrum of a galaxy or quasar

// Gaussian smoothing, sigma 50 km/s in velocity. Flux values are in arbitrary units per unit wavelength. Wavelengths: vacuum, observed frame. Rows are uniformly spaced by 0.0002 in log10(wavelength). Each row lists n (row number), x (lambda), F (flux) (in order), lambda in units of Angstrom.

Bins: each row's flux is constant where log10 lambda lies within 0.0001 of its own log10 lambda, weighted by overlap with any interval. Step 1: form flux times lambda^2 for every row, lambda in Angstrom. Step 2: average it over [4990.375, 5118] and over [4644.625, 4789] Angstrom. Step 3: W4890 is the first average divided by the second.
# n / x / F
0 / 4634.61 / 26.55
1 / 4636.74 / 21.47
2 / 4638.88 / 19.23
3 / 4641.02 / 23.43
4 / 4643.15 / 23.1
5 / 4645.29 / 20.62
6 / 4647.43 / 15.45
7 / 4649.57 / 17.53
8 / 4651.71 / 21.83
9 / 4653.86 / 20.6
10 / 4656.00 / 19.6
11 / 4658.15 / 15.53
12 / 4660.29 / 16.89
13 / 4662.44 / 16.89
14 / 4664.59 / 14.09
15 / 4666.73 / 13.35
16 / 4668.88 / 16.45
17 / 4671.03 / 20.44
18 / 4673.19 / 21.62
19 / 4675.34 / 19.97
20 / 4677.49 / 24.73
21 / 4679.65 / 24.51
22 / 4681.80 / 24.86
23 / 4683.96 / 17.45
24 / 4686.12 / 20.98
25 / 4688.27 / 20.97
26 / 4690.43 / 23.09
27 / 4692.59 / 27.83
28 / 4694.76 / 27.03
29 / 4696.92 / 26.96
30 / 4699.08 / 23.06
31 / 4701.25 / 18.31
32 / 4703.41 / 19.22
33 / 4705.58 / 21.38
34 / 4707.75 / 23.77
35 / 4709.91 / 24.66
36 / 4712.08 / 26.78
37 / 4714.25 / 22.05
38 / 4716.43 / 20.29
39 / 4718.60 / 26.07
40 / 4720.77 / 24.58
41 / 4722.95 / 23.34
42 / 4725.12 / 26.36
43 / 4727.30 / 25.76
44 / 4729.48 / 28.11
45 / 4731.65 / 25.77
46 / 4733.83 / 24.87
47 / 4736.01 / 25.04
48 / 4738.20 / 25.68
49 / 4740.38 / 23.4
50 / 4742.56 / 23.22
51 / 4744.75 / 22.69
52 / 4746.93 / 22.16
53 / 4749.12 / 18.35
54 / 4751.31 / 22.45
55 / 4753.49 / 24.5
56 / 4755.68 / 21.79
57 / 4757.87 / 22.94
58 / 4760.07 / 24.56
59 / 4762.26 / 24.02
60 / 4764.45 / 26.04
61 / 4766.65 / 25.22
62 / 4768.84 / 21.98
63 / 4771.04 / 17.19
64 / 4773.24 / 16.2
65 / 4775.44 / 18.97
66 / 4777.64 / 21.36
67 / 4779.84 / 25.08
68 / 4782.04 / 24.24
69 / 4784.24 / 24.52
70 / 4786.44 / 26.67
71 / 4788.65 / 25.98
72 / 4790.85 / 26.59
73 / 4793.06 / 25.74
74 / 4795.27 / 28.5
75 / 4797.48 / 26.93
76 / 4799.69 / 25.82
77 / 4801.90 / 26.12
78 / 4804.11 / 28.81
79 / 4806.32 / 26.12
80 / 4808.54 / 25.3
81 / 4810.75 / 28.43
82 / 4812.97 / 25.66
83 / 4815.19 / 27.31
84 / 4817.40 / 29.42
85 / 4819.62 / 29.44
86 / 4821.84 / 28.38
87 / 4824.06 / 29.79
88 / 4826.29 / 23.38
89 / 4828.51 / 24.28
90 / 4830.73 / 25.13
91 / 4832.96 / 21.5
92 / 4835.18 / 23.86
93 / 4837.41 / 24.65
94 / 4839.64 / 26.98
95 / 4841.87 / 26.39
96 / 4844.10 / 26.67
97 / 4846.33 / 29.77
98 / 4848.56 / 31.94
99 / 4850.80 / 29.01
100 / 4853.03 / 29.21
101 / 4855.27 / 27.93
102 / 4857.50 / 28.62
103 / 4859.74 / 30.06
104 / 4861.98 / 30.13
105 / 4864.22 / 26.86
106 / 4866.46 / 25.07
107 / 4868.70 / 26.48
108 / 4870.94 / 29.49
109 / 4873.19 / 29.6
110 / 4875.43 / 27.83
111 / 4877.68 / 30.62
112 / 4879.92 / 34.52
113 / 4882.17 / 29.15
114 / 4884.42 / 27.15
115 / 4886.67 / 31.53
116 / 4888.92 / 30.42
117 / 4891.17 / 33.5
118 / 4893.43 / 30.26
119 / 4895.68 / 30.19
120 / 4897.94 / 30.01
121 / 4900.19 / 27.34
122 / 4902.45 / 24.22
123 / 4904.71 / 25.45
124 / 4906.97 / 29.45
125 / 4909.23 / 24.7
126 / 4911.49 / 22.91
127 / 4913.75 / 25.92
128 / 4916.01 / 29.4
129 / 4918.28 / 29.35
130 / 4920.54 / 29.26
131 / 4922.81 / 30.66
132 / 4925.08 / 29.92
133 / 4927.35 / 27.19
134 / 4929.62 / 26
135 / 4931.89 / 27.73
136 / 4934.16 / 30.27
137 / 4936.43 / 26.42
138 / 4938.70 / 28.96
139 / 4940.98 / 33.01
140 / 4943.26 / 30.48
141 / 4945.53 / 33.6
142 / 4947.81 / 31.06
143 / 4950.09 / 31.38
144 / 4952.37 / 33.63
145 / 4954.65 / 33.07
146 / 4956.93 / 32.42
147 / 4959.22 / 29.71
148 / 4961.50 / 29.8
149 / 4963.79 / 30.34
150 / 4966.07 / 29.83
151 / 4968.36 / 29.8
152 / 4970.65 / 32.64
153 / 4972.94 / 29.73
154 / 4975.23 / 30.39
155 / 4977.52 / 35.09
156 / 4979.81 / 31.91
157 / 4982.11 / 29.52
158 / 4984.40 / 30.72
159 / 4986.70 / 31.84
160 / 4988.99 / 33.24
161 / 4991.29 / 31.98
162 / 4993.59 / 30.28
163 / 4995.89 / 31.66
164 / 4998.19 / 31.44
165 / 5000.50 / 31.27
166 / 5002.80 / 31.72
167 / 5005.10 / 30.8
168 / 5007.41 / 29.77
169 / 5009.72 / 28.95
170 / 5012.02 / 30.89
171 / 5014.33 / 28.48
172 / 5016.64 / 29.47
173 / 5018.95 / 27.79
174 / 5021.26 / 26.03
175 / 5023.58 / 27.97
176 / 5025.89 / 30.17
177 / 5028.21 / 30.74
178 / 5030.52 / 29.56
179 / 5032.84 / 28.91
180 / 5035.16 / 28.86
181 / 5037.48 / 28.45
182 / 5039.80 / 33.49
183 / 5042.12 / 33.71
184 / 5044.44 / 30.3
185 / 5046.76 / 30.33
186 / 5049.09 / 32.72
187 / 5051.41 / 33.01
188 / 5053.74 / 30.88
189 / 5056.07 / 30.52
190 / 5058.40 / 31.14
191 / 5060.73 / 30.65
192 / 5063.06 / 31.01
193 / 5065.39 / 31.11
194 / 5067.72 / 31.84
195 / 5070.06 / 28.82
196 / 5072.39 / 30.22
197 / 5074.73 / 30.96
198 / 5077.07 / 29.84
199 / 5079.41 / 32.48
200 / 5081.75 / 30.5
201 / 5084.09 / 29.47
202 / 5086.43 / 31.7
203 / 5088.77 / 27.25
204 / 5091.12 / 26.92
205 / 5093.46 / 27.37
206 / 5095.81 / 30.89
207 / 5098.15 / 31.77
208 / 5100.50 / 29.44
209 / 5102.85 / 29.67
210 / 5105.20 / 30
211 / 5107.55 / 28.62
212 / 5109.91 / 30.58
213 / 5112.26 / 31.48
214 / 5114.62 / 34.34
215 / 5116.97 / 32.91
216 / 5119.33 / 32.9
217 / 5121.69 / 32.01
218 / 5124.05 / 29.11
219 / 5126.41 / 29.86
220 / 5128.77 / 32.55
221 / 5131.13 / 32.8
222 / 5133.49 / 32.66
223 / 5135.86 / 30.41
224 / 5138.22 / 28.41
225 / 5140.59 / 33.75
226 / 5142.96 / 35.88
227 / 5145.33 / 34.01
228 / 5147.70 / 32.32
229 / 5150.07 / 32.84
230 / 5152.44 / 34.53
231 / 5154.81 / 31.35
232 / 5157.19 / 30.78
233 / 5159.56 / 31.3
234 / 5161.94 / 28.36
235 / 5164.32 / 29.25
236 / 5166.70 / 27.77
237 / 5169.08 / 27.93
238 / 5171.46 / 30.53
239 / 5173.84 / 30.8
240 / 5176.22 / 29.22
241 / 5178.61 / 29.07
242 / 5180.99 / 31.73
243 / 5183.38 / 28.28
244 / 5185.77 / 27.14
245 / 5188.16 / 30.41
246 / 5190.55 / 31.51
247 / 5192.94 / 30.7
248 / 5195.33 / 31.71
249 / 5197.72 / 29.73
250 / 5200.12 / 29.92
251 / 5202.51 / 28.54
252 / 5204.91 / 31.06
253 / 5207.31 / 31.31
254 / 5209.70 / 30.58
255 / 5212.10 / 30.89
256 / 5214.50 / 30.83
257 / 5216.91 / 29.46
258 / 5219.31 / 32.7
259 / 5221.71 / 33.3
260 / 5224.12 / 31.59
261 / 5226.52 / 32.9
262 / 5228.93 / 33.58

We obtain 1.6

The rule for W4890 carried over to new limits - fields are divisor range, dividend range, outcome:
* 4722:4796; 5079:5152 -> 1.51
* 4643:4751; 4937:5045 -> 1.58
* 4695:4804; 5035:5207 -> 1.50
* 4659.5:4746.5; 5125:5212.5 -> 1.64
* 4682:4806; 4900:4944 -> 1.26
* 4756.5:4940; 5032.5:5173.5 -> 1.27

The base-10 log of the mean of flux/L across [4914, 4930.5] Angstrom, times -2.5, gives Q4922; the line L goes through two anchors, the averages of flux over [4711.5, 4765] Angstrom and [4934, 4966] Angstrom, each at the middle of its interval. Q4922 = 0.05 mag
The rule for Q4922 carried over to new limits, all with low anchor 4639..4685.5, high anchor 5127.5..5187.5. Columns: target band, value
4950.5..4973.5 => -0.18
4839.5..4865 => -0.20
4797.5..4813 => -0.17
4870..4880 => -0.22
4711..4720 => -0.15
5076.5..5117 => -0.03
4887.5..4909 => -0.16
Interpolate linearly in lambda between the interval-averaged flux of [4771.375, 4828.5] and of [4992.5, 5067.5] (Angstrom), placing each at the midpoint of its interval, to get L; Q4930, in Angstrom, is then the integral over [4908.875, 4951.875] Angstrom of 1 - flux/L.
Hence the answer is -1.0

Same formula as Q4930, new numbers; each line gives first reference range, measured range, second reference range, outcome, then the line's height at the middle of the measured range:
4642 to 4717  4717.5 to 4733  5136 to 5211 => -2.74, 21.8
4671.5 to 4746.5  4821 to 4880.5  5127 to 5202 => -4.05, 25.9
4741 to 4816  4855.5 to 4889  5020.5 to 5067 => -3.41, 26.4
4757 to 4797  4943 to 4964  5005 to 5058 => -2.63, 28.1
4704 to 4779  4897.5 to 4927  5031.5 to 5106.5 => -0.56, 27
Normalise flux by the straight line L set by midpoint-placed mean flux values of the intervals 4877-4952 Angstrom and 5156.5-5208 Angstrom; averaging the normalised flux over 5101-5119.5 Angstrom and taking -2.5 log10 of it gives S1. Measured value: -0.05 mag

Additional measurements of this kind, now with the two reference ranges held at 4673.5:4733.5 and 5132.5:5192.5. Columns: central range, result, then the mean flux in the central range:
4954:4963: -0.13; 31.1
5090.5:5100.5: 0.01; 29.4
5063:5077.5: -0.04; 30.5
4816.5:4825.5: -0.14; 29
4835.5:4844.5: -0.01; 25.9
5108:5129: -0.05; 31.6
